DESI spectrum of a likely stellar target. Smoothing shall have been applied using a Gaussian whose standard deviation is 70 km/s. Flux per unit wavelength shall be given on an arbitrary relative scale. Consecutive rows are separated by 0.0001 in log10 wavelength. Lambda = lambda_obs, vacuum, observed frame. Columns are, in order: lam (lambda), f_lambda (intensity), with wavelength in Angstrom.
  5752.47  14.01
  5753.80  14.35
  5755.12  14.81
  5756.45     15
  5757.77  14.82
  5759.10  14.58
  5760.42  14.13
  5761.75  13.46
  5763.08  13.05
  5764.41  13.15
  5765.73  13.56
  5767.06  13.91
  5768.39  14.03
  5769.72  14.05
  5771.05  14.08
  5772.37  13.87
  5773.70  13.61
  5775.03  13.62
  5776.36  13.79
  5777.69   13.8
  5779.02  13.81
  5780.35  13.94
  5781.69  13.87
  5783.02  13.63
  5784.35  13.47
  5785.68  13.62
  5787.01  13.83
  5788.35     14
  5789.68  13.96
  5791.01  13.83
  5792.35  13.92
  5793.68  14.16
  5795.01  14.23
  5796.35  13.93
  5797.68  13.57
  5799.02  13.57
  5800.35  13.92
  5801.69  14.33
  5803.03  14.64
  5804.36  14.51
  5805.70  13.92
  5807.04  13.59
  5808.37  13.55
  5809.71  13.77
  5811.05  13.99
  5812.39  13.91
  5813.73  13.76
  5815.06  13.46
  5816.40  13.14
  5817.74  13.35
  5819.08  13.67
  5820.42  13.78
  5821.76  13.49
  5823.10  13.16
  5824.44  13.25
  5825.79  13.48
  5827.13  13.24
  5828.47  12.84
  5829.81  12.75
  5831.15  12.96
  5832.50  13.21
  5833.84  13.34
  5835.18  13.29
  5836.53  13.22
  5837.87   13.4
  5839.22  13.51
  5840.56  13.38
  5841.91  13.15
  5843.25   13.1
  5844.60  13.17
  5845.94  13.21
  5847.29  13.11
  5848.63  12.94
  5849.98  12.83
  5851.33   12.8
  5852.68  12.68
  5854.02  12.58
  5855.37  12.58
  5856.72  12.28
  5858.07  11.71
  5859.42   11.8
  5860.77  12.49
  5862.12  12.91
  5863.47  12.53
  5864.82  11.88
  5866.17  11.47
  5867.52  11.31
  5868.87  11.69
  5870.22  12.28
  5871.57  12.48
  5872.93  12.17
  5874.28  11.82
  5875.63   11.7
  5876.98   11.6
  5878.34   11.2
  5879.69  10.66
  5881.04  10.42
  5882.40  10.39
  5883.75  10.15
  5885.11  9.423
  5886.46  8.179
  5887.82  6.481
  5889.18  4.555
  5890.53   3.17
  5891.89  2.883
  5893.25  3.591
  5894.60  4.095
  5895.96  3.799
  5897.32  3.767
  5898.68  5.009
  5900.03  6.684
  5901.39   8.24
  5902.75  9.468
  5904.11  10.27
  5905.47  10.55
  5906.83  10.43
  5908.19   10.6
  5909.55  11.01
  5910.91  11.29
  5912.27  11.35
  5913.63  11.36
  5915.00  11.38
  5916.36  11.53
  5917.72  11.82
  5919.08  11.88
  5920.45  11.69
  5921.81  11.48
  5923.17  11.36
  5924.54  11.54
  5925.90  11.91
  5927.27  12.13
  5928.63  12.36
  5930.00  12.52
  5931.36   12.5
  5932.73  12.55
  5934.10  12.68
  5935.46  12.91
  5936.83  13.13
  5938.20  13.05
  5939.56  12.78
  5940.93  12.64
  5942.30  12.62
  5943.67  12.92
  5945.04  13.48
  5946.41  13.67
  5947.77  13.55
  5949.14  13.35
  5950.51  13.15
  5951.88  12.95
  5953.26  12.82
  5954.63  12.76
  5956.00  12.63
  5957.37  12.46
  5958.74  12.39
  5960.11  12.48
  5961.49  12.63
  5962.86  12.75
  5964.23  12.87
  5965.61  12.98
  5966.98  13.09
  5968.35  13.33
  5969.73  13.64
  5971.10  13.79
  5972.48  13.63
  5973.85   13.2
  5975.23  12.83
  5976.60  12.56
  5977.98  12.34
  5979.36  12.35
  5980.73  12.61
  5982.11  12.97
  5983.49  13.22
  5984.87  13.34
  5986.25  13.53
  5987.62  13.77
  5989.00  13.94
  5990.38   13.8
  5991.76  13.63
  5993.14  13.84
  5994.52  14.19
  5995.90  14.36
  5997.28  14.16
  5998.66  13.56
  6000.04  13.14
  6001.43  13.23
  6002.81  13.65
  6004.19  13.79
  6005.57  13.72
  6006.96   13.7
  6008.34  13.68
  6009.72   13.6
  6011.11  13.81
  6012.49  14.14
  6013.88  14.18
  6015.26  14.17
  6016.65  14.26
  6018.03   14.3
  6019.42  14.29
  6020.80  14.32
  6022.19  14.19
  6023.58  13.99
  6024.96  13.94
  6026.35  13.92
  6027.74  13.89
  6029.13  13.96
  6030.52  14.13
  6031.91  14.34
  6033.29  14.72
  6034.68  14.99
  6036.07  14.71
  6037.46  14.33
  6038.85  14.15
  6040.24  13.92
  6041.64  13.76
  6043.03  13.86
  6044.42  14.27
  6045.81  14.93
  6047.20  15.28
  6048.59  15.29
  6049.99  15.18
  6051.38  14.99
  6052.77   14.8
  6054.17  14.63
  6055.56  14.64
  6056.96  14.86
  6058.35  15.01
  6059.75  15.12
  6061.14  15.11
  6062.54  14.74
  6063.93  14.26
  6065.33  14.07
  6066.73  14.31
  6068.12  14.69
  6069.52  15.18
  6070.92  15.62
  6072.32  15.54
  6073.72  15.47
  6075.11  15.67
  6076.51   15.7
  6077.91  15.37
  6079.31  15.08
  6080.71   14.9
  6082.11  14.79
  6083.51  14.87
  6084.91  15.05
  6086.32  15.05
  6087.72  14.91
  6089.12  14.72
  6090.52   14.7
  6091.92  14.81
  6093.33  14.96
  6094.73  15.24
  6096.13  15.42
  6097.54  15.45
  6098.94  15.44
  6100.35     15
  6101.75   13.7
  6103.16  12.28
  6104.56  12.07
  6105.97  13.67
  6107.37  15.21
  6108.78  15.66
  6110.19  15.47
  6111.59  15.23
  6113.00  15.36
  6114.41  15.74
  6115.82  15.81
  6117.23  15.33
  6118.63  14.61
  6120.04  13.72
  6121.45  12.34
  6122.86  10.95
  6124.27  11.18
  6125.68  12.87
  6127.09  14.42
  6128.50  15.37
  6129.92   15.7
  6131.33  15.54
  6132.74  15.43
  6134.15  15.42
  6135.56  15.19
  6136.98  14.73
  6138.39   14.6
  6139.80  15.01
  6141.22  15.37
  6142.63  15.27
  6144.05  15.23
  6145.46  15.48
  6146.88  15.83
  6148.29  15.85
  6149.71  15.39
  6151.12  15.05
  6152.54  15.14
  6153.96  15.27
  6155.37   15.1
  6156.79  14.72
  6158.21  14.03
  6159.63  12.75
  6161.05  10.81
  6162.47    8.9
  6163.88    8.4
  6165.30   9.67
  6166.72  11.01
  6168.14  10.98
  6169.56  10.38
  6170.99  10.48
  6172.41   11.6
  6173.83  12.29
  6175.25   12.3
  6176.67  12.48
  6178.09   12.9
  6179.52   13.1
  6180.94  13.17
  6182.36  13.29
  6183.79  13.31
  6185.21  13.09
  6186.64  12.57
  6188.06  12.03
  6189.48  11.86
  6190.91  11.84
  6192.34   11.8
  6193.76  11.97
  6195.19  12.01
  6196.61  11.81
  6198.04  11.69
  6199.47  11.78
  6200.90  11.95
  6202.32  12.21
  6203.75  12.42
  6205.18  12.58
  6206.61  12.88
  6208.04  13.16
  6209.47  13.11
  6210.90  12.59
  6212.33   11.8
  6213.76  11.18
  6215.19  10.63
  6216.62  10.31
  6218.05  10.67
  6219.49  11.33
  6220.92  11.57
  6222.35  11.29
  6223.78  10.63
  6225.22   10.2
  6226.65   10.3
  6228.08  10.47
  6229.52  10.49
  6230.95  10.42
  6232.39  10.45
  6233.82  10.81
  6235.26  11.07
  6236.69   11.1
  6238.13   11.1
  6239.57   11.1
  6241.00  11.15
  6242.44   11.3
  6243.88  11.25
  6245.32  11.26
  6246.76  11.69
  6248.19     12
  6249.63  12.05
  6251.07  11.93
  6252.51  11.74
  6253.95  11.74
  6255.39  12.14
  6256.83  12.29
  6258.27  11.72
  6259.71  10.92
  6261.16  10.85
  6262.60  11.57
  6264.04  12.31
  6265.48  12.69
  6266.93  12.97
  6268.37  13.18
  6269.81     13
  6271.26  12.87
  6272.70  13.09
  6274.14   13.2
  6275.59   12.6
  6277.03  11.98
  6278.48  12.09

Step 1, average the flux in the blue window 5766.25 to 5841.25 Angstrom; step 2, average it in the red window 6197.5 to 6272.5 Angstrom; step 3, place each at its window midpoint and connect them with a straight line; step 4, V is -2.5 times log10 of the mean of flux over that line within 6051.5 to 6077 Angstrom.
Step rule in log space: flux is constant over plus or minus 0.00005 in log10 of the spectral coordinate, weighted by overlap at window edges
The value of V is -0.201 mag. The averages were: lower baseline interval 13.7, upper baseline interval 11.6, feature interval 15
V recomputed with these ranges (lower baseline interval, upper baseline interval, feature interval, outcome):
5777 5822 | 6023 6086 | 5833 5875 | 0.11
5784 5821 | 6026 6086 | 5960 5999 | 0.09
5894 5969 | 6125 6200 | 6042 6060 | -0.19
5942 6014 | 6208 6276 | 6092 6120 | -0.19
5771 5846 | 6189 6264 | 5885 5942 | 0.31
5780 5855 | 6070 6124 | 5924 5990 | 0.10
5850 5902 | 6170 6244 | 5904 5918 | -0.12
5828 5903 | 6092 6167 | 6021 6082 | -0.12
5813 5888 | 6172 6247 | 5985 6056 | -0.17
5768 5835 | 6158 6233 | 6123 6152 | -0.24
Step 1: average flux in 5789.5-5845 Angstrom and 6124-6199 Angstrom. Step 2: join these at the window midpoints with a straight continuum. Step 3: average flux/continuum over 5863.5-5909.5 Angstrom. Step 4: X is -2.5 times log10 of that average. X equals 0.45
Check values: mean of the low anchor 13.6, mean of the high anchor 13.2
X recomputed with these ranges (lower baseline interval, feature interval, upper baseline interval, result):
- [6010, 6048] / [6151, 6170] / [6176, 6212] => 0.05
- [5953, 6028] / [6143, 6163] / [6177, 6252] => -0.17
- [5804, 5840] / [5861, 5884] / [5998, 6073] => 0.18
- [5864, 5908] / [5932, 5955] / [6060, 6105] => -0.22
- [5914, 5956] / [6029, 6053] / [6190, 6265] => -0.20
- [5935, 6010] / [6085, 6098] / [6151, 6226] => -0.19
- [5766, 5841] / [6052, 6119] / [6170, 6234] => -0.20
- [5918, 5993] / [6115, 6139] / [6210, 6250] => -0.22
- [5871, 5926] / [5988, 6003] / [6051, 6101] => -0.11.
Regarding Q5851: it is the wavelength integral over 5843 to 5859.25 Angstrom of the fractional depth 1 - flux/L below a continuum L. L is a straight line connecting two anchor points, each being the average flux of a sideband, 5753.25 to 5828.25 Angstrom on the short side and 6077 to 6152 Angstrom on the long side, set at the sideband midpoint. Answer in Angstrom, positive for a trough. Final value 1.5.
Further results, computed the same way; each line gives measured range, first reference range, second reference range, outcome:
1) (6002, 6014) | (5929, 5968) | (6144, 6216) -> -0.9 Angstrom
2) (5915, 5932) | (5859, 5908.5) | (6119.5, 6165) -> -3.3 Angstrom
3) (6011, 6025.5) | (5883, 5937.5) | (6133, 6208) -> -4.2 Angstrom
